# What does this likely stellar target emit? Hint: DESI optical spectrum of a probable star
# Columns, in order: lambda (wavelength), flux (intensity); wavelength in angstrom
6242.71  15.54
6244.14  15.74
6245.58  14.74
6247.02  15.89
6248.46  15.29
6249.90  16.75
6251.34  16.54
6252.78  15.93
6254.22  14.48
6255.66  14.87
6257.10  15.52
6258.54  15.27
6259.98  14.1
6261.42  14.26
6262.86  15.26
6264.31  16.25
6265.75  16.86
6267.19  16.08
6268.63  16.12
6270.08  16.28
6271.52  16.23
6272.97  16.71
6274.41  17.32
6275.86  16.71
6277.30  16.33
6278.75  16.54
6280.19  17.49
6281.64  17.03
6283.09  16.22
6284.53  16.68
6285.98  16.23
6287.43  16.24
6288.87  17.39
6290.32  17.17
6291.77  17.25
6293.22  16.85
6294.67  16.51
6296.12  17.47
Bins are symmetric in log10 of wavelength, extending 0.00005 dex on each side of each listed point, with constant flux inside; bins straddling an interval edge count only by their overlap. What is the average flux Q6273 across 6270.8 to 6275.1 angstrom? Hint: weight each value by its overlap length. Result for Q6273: 16.8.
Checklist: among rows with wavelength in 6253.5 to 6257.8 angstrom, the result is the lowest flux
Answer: 14.48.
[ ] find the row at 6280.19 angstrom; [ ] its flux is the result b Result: 17.49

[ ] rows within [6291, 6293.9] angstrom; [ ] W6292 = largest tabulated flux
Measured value 17.25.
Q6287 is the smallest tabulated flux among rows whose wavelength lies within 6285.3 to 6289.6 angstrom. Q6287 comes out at 16.23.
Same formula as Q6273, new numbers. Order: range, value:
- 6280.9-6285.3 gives 16.6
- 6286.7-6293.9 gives 17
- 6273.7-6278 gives 16.8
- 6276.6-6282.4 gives 16.8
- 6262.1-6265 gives 15.7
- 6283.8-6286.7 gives 16.5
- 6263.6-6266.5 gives 16.6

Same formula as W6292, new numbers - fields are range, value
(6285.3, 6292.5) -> 17.39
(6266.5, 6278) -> 17.32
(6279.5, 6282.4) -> 17.49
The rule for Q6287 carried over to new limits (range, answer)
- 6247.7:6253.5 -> 15.29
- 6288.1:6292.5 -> 17.17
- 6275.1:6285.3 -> 16.22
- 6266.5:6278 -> 16.08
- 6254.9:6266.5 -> 14.1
